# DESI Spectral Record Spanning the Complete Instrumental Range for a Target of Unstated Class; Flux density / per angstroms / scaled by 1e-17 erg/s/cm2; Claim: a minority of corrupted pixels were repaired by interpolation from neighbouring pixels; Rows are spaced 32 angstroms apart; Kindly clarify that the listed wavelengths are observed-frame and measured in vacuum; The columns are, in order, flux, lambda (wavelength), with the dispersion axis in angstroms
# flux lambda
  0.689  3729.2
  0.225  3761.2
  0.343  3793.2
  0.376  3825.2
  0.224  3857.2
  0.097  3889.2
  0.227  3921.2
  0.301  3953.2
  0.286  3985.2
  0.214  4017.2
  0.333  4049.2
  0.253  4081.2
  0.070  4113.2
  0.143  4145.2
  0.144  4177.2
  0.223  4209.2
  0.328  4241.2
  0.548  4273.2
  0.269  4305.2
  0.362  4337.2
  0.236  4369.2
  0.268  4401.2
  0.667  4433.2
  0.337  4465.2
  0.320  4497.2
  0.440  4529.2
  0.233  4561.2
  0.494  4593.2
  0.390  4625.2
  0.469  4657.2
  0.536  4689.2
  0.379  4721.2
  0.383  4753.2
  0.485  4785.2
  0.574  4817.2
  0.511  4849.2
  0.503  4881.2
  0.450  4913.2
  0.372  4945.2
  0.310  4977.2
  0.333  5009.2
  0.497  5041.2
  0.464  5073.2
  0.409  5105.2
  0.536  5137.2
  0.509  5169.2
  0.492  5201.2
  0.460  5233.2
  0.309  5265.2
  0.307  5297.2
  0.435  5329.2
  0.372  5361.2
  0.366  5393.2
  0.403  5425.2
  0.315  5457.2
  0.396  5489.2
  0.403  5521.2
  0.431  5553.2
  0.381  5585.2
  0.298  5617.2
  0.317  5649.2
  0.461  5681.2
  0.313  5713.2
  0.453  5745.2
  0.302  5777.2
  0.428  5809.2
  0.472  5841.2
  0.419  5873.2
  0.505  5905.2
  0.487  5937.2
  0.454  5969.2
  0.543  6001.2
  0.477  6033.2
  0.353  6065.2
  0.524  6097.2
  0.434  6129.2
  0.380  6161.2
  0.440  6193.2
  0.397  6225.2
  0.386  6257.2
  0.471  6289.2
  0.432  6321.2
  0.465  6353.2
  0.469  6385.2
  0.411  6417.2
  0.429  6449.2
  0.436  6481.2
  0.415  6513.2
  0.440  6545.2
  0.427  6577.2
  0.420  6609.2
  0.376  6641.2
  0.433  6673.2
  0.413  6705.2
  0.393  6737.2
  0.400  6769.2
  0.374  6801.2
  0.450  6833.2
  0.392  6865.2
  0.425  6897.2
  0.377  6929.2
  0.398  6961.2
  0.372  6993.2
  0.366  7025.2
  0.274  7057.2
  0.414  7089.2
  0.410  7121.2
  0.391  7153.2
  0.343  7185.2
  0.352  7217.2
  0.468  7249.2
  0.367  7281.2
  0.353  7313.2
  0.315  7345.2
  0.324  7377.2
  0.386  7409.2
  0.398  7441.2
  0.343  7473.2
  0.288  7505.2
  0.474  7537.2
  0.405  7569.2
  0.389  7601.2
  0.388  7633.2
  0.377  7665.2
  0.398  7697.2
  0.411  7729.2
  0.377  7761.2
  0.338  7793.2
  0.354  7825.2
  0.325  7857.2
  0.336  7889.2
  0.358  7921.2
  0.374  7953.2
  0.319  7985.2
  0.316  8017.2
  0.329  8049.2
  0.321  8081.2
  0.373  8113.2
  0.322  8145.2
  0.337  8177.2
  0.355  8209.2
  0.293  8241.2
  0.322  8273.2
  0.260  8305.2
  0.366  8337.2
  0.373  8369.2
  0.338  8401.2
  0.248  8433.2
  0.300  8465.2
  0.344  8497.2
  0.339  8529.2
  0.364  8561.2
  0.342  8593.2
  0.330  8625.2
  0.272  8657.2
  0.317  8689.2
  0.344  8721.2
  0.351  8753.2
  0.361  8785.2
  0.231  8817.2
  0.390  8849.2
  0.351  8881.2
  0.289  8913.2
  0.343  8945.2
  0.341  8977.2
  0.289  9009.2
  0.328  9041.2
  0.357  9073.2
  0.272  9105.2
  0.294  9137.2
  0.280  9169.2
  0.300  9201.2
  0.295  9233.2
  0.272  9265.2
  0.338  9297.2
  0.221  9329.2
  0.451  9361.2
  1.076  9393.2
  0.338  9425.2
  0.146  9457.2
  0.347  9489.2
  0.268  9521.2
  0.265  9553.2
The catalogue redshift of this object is 0.149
